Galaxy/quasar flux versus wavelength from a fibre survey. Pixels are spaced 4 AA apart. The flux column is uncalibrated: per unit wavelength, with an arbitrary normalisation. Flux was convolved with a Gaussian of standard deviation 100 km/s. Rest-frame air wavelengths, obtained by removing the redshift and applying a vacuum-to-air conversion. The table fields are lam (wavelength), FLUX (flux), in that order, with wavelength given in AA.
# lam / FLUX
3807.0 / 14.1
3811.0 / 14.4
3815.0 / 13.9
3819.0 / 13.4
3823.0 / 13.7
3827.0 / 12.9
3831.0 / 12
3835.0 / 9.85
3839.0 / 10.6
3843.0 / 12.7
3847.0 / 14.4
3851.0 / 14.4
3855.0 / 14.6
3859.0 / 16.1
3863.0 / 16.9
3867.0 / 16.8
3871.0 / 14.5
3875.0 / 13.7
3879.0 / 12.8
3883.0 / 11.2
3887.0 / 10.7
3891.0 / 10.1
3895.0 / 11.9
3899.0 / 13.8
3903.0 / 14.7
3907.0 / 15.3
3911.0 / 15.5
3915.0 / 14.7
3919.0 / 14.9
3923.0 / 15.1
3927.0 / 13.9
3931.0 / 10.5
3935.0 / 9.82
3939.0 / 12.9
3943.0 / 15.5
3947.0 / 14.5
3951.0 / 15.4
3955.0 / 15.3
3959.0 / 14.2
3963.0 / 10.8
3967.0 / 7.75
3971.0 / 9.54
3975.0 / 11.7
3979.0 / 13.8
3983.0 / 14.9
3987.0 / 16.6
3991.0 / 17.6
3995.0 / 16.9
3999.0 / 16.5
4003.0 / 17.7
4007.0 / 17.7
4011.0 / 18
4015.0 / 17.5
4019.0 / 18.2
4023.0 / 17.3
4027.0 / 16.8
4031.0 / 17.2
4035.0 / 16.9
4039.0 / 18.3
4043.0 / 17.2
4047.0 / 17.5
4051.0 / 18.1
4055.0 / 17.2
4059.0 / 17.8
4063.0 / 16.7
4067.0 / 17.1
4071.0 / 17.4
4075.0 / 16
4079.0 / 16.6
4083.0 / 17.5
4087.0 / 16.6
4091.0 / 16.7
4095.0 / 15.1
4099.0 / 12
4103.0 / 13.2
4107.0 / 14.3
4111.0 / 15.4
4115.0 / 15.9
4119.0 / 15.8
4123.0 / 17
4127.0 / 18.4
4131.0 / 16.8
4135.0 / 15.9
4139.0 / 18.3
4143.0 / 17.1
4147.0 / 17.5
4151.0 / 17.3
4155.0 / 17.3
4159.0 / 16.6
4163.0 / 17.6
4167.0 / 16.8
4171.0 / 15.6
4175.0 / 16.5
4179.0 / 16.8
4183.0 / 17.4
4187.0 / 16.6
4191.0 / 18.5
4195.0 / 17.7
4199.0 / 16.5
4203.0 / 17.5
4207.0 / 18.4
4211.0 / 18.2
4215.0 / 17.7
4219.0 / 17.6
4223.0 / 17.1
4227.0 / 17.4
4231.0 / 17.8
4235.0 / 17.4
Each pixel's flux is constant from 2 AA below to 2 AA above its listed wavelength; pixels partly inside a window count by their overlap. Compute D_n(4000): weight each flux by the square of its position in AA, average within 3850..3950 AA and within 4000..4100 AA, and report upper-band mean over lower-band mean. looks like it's 1.3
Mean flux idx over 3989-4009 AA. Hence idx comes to 17.3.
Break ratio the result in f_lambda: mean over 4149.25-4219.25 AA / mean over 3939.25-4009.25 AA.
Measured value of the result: 1.2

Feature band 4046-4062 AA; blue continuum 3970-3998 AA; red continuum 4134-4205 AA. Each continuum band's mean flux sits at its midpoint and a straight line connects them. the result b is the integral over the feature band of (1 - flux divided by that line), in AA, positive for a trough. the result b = -2.06 AA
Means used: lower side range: 14.7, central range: 17.6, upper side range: 17.1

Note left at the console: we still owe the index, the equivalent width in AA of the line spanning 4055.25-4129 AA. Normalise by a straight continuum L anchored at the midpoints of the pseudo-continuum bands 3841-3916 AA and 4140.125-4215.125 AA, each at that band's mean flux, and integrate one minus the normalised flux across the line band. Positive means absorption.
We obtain 0.8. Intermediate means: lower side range 13.9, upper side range 17.2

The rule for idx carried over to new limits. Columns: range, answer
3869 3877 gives 14.1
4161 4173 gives 16.7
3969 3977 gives 10.6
